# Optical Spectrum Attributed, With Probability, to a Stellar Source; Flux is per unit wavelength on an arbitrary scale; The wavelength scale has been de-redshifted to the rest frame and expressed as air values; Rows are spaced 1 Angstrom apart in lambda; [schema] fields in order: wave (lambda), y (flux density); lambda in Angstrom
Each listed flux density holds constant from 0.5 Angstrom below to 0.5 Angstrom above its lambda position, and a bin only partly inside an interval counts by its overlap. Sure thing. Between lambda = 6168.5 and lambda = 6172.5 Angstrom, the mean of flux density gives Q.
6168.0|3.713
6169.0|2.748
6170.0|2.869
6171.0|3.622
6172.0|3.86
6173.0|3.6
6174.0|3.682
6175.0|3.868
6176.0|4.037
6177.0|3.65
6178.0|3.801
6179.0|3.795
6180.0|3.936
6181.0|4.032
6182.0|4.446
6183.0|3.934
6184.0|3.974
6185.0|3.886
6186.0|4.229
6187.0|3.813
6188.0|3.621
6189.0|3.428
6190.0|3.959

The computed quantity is 3.27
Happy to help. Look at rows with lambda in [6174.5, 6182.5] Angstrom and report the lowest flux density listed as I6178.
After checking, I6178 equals 3.65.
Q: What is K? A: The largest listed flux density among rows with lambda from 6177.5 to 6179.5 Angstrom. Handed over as 3.801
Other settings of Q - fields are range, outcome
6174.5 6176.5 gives 3.95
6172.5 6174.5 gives 3.64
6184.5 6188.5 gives 3.89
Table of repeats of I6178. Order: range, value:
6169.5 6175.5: 2.869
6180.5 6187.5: 3.813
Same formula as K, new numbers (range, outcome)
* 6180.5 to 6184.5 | 4.446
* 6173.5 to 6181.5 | 4.037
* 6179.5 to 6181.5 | 4.032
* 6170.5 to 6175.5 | 3.868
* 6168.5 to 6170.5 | 2.869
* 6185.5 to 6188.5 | 4.229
